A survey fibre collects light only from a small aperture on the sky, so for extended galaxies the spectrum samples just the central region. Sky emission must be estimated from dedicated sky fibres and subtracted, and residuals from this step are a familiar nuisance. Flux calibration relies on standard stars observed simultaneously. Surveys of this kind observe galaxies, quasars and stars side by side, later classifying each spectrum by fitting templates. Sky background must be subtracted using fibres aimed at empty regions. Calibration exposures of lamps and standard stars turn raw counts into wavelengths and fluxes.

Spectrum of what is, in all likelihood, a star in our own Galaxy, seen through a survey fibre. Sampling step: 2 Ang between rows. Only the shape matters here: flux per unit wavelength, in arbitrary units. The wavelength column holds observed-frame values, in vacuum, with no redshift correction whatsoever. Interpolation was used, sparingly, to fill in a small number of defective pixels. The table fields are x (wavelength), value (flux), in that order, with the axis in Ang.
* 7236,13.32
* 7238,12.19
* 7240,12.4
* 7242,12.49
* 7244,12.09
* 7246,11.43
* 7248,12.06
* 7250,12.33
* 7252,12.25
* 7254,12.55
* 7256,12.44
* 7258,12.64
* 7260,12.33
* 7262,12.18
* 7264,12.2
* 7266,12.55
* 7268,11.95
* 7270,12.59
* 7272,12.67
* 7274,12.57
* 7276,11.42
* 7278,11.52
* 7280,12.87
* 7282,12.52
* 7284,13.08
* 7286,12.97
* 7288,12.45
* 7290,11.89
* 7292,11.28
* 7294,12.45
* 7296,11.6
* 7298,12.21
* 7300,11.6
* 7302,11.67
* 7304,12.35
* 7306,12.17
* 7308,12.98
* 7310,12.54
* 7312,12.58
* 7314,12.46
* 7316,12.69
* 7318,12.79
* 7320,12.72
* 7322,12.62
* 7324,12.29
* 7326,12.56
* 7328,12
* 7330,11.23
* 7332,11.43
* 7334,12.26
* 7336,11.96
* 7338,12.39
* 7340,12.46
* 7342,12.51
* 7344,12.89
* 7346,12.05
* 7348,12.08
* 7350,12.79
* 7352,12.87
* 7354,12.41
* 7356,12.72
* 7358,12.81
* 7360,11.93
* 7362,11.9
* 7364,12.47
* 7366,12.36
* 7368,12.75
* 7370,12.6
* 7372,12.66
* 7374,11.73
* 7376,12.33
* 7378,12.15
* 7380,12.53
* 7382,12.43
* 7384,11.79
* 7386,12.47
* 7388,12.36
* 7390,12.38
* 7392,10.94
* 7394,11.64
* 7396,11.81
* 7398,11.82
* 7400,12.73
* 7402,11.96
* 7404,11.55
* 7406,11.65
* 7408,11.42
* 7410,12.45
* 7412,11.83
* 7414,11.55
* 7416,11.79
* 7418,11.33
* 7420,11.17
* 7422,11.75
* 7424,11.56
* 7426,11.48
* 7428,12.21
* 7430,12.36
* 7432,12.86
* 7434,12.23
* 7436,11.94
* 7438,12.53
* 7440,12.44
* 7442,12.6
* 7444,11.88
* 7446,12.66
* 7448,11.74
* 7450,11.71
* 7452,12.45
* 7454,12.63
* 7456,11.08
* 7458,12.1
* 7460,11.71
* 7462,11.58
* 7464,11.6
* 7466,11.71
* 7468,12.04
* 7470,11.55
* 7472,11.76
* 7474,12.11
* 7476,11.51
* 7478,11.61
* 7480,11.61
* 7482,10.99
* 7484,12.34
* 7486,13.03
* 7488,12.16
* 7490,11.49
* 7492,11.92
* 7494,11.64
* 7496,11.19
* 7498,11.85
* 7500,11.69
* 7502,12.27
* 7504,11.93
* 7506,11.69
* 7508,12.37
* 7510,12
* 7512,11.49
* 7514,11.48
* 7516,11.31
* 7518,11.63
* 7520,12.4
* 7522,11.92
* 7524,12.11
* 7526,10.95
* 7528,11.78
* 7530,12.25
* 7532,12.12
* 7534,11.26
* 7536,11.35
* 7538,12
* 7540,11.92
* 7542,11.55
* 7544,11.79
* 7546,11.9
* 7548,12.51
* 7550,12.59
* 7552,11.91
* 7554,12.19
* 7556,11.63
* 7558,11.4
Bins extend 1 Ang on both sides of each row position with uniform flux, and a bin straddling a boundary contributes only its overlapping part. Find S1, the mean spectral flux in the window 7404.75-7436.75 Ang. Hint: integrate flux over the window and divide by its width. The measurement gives 11.8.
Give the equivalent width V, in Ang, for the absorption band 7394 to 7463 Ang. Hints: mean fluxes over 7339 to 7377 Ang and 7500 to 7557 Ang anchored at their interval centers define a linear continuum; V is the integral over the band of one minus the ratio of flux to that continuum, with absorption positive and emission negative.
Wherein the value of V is 1.4 Ang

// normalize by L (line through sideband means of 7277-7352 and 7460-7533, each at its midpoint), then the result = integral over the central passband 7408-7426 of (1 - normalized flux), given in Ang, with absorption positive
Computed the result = 0.6 Ang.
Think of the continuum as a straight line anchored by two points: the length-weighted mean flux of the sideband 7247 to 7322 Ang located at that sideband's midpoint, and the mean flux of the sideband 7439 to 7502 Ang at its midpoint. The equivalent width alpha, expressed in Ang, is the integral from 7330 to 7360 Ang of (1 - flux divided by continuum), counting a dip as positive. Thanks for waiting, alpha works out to -0.4 Ang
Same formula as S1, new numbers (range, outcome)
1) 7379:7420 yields 11.9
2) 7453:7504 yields 11.8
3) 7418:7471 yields 12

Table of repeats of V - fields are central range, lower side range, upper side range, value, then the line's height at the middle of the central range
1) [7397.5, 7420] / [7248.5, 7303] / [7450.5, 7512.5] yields 0.4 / 12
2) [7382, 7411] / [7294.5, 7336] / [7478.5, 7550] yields 0.3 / 12.1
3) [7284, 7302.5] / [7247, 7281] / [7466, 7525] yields 0.2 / 12.2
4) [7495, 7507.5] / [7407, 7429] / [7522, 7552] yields 0.0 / 11.8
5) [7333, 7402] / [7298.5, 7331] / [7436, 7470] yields -0.5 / 12.2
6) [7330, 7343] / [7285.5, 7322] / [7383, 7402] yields 0.1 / 12.2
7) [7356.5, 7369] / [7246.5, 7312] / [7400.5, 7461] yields -0.3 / 12.1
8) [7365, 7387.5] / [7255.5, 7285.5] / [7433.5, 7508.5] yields -0.4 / 12.1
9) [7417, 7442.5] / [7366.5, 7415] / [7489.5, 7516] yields -0.1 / 12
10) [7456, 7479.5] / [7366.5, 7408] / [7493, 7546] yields 0.4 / 11.9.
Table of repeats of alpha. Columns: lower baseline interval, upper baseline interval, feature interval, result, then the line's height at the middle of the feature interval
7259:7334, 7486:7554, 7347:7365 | -0.4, 12.2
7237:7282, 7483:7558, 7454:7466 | 0.3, 12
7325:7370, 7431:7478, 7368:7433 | 0.9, 12.2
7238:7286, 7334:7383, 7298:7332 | 0.2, 12.4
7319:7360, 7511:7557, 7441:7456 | -0.1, 12.1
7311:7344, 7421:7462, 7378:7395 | 0.2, 12.2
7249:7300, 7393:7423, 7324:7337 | 0.1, 12.1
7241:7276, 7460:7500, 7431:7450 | -0.7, 11.9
